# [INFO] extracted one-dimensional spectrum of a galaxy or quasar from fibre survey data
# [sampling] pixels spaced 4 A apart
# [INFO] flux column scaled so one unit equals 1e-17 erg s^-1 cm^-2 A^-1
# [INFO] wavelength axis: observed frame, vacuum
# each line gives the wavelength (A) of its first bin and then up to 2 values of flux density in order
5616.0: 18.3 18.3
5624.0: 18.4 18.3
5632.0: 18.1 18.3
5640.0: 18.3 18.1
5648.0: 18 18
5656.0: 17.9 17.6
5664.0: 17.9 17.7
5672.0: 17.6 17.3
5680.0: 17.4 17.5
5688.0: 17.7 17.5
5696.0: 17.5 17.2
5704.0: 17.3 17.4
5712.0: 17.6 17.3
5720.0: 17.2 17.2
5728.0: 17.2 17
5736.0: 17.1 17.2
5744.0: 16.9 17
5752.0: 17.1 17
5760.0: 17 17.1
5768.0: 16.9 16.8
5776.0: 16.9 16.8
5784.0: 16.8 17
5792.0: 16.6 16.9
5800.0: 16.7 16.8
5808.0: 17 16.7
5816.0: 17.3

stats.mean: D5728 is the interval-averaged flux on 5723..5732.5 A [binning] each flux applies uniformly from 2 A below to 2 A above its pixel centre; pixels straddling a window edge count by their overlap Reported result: 17.1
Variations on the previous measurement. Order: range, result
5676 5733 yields 17.4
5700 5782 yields 17.1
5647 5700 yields 17.6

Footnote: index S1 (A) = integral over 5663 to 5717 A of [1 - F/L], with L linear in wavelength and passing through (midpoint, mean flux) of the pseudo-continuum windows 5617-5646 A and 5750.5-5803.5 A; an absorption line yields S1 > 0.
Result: 0.67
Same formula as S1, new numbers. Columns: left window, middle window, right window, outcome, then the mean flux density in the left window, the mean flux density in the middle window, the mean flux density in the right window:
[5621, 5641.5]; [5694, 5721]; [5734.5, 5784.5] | 0.2 A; 18.3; 17.4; 17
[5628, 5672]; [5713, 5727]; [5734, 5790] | 0.1 A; 18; 17.3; 17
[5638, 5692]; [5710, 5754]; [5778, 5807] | 0.2 A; 17.8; 17.2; 16.8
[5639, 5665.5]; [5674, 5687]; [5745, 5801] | 0.2 A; 18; 17.4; 16.9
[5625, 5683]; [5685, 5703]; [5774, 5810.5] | 0.1 A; 17.9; 17.5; 16.8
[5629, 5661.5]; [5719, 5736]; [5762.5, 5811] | 0.2 A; 18.1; 17.1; 16.9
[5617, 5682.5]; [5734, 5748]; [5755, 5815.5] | 0.1 A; 18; 17.1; 16.9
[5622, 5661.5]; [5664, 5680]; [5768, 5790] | 0.2 A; 18.1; 17.6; 16.9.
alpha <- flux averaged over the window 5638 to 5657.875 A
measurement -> 18.1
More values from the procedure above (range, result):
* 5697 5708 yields 17.3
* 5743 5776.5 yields 17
